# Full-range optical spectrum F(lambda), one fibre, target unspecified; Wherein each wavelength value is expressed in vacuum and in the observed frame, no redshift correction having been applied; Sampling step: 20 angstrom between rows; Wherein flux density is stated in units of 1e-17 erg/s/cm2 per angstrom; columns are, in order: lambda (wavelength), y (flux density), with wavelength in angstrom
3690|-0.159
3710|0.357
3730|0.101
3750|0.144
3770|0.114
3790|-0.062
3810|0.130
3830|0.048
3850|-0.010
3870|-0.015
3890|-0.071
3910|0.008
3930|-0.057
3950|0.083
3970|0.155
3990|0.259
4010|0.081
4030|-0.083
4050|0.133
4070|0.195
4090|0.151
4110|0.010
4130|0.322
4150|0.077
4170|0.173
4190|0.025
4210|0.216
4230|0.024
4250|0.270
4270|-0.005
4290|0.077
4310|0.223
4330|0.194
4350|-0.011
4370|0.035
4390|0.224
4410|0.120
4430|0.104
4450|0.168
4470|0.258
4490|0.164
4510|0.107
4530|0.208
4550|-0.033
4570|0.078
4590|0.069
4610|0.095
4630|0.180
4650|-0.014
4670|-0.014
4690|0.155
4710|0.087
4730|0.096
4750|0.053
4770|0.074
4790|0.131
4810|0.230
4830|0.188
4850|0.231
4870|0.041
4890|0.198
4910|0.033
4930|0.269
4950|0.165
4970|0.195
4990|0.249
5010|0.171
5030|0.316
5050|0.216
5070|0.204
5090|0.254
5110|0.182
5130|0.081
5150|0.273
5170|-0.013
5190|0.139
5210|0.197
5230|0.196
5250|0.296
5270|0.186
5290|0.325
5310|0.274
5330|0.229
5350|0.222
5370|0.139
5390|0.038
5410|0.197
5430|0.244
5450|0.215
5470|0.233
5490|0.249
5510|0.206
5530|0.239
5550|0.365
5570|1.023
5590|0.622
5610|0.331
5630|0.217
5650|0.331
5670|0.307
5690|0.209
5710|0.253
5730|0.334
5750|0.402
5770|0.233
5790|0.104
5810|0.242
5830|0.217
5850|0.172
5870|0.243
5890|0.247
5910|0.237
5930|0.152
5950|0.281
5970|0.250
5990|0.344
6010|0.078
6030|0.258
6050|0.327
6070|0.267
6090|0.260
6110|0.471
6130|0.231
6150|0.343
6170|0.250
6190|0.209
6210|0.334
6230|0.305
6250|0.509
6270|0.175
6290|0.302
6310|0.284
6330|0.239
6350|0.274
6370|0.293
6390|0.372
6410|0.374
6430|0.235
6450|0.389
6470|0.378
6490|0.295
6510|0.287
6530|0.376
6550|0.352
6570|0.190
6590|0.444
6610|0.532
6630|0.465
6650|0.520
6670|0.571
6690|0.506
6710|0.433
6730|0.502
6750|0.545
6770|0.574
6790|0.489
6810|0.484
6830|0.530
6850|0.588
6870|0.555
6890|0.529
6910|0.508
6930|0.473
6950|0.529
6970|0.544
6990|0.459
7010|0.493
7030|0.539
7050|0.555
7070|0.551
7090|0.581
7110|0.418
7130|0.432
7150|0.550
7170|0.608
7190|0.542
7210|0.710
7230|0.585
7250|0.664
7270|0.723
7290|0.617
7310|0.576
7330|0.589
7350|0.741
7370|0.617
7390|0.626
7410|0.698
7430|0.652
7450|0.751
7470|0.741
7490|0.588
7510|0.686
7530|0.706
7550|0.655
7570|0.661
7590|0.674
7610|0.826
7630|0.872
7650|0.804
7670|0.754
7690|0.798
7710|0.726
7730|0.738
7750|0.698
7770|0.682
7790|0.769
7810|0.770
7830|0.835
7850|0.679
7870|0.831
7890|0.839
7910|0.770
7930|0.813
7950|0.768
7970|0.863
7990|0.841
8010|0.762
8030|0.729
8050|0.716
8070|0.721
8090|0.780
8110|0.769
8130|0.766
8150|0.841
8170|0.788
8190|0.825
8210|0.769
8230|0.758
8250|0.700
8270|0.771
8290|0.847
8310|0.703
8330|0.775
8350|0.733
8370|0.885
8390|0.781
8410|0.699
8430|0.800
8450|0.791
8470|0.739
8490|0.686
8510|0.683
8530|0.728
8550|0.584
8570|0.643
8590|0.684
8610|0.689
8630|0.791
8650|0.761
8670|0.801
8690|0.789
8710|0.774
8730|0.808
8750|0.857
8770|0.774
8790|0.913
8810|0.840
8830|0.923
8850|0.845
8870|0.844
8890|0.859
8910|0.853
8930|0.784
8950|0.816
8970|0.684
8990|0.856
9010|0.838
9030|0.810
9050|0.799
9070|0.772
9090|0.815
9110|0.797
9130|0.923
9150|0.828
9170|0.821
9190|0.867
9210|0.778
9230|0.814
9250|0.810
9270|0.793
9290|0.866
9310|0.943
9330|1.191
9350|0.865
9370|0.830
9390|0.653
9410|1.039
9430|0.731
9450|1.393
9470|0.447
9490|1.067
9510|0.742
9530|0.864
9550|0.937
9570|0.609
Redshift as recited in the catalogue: 0.65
